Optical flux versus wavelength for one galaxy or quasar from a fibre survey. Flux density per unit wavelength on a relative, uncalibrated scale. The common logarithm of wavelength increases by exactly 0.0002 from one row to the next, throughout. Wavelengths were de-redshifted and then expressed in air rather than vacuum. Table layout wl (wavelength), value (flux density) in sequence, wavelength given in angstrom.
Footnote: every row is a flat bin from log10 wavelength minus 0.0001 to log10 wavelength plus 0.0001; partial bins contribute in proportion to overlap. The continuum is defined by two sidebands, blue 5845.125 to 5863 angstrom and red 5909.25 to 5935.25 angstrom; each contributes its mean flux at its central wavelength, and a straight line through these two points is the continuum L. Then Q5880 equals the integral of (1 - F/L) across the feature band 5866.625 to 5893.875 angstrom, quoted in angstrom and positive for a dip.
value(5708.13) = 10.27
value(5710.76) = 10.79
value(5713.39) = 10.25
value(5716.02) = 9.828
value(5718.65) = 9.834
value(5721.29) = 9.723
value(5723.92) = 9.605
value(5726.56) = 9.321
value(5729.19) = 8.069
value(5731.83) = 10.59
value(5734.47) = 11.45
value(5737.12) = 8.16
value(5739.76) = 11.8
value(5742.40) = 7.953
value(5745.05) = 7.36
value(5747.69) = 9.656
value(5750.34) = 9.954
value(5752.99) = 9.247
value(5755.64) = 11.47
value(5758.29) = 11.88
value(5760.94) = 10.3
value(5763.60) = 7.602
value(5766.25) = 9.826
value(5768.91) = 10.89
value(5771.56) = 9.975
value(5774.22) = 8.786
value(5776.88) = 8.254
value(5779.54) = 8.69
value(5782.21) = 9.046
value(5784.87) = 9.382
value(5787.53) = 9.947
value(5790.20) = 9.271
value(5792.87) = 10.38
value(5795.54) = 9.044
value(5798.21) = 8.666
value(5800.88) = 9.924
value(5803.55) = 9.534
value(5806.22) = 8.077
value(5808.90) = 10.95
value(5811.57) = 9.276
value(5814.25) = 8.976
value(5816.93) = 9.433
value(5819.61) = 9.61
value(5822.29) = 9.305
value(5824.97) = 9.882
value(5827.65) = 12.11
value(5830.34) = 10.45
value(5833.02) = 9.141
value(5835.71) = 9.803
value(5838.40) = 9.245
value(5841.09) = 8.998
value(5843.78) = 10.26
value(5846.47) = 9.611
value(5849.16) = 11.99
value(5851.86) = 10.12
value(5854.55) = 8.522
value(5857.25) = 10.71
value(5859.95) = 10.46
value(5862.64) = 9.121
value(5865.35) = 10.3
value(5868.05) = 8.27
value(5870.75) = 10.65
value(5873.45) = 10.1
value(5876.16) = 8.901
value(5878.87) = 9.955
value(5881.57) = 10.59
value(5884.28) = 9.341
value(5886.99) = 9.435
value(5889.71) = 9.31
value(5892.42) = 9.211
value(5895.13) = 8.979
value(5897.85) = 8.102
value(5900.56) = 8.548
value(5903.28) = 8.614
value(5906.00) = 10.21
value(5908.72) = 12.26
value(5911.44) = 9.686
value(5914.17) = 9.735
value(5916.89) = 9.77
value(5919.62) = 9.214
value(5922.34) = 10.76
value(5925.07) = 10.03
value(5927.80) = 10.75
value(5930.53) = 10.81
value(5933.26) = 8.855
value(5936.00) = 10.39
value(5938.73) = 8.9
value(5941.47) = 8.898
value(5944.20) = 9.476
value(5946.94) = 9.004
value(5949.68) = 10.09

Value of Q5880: 1.4 angstrom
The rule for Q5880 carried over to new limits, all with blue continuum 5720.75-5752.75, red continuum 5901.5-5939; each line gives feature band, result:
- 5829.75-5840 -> 0.2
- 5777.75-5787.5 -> 0.5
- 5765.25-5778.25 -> 0.0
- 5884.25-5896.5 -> 0.8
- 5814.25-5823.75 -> 0.3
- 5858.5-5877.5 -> 0.3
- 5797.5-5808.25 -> 0.5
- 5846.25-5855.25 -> -0.4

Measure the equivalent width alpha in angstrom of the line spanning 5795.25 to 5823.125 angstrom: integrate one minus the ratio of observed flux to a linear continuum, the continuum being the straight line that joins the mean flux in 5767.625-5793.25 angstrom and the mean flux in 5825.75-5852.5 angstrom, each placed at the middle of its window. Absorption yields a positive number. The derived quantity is 1.2 angstrom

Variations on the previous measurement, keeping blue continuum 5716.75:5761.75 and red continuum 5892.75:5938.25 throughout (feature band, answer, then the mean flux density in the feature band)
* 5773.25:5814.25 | 2.10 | 9.28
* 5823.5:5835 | -0.68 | 10.4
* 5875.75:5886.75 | 0.03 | 9.74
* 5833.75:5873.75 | -0.36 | 9.86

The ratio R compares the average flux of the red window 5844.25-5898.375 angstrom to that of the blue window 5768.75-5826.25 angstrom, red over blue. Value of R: 1.03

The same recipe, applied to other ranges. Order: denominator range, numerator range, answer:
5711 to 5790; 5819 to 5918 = 1.01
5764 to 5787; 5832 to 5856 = 1.05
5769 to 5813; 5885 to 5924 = 1.02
